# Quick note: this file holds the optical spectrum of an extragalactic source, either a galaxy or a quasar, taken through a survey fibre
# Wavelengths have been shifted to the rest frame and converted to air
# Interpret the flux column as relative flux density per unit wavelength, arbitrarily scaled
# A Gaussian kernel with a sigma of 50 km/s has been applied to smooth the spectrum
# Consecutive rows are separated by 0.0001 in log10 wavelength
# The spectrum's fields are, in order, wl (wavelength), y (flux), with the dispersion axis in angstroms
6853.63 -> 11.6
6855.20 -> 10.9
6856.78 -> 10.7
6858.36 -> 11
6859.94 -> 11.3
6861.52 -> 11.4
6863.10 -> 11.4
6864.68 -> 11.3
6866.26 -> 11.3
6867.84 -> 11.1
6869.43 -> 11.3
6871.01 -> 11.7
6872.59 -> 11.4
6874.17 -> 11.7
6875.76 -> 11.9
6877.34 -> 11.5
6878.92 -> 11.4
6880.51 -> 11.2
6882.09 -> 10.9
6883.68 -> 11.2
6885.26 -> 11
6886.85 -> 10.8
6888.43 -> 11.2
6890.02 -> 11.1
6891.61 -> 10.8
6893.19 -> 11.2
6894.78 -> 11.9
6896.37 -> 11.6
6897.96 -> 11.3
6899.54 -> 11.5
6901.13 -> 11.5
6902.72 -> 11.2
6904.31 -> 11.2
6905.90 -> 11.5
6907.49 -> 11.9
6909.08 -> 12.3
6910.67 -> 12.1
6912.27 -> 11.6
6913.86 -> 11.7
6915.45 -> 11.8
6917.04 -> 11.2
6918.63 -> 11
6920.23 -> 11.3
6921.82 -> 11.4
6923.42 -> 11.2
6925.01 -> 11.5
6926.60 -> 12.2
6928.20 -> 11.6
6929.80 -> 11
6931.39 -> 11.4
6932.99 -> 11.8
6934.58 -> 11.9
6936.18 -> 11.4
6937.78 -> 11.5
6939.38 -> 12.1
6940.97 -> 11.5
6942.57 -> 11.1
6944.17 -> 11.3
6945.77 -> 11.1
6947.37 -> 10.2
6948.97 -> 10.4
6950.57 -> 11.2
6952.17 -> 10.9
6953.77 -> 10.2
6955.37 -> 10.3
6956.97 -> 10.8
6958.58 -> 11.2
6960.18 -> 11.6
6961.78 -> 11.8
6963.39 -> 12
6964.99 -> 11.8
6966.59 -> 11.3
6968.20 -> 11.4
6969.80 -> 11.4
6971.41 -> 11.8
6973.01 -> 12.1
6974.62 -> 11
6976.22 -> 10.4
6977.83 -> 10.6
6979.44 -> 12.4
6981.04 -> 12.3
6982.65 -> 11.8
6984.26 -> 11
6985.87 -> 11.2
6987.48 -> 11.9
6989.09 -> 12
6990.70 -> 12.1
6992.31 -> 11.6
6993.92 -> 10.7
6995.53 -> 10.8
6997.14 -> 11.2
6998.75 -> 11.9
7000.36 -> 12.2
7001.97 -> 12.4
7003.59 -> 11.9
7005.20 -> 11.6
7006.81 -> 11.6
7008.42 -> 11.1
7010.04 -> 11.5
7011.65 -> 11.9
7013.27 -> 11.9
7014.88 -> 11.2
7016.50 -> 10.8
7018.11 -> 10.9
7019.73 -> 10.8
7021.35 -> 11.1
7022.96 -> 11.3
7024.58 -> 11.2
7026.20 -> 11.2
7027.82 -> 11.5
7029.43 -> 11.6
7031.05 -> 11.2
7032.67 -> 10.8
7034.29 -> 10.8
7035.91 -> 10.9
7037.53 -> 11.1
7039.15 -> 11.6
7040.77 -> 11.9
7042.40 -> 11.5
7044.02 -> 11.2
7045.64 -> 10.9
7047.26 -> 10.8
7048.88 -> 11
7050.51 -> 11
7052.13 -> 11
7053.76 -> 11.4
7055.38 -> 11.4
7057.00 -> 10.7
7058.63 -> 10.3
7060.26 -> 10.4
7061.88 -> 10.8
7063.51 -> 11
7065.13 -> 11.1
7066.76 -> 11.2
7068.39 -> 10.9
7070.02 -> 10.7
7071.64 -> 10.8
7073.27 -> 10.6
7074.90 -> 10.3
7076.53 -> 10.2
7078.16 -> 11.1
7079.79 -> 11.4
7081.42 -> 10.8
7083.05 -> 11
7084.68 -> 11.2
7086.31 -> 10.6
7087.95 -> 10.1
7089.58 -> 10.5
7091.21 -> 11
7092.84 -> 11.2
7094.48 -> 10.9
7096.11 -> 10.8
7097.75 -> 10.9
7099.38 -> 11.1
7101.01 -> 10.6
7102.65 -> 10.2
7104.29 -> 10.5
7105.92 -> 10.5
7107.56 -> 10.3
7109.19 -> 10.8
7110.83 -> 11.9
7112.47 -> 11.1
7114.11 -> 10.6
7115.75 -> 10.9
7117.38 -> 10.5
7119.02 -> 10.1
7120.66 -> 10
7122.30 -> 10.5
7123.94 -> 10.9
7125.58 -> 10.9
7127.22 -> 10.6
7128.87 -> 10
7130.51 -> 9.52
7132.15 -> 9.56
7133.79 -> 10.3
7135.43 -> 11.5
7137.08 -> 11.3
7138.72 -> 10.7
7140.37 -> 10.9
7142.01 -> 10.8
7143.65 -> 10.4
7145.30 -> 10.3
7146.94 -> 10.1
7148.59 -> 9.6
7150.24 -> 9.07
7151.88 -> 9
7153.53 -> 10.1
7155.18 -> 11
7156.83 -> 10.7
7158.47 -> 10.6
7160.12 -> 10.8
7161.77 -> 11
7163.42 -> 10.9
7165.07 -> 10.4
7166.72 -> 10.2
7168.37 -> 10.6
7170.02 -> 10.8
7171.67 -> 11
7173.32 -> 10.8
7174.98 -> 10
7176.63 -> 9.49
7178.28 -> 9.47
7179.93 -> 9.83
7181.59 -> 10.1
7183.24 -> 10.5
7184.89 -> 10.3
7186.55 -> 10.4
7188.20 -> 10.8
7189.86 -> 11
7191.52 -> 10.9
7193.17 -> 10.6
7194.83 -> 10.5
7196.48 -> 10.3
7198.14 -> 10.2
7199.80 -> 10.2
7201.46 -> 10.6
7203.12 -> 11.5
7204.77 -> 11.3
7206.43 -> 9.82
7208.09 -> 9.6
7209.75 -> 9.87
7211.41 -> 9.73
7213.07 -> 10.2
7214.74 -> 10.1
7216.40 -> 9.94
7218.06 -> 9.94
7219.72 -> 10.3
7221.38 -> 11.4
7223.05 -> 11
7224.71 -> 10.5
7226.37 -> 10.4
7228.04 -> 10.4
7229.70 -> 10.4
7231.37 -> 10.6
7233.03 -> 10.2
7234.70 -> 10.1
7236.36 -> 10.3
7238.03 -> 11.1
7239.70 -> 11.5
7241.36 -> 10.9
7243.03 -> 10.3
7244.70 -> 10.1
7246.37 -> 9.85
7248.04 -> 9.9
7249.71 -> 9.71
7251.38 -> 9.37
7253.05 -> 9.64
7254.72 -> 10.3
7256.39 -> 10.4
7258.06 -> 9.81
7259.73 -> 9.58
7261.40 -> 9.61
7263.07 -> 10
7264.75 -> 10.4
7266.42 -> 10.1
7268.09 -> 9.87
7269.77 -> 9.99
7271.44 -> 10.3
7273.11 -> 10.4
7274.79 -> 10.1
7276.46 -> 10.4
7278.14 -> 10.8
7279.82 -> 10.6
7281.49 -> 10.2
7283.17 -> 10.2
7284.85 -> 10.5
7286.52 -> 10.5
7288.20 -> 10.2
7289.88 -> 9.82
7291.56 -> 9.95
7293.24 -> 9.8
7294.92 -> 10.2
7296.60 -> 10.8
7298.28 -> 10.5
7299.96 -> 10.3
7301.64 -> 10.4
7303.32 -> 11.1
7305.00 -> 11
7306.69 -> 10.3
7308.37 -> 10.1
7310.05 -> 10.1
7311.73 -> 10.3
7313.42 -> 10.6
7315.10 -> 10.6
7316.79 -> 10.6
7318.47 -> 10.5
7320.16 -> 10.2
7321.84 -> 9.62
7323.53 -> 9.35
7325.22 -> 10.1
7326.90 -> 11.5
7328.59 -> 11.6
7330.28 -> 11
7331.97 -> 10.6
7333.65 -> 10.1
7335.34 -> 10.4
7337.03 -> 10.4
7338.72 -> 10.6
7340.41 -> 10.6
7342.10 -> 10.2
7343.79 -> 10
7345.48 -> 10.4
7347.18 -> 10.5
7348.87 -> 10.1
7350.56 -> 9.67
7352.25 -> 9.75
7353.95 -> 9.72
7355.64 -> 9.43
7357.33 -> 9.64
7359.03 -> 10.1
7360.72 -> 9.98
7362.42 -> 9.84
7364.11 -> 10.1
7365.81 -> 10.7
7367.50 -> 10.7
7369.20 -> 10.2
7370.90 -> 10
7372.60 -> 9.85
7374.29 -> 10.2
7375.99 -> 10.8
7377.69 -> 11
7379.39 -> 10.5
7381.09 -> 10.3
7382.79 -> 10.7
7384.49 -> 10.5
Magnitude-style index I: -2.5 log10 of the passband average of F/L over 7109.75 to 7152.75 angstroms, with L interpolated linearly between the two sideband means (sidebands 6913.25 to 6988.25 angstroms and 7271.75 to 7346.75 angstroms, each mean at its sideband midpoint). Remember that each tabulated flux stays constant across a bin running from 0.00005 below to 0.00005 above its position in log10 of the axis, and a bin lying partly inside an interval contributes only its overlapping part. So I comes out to 0.05 mag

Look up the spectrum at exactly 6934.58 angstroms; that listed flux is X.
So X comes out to 11.9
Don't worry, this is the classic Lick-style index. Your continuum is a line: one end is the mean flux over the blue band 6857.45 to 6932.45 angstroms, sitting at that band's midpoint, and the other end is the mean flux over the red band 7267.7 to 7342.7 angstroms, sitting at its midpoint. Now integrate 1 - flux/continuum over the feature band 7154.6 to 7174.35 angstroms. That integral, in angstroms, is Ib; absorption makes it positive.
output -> 0.0 angstroms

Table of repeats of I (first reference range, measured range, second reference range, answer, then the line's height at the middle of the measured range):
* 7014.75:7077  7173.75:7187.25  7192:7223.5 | 0.05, 10.5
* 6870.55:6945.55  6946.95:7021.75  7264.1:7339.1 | -0.01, 11.2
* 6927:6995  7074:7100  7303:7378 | 0.02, 11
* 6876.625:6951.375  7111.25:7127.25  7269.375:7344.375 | 0.02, 10.9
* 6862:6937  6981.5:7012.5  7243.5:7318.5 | -0.05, 11.1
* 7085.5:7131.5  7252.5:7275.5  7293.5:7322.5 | 0.04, 10.5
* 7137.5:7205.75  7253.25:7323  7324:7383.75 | 0.01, 10.4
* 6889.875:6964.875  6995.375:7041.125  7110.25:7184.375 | -0.04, 11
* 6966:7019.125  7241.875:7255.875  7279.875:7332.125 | 0.07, 10.6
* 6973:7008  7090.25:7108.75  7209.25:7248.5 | 0.03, 11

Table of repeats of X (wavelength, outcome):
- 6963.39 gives 12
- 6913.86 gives 11.7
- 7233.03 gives 10.2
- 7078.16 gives 11.1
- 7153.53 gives 10.1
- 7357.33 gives 9.64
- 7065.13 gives 11.1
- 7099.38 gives 11.1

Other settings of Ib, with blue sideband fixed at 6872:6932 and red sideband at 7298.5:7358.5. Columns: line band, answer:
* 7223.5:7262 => 1.2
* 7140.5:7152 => 0.8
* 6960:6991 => -1.0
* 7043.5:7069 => 0.2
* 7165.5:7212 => 1.4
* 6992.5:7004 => -0.4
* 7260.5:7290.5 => 0.7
